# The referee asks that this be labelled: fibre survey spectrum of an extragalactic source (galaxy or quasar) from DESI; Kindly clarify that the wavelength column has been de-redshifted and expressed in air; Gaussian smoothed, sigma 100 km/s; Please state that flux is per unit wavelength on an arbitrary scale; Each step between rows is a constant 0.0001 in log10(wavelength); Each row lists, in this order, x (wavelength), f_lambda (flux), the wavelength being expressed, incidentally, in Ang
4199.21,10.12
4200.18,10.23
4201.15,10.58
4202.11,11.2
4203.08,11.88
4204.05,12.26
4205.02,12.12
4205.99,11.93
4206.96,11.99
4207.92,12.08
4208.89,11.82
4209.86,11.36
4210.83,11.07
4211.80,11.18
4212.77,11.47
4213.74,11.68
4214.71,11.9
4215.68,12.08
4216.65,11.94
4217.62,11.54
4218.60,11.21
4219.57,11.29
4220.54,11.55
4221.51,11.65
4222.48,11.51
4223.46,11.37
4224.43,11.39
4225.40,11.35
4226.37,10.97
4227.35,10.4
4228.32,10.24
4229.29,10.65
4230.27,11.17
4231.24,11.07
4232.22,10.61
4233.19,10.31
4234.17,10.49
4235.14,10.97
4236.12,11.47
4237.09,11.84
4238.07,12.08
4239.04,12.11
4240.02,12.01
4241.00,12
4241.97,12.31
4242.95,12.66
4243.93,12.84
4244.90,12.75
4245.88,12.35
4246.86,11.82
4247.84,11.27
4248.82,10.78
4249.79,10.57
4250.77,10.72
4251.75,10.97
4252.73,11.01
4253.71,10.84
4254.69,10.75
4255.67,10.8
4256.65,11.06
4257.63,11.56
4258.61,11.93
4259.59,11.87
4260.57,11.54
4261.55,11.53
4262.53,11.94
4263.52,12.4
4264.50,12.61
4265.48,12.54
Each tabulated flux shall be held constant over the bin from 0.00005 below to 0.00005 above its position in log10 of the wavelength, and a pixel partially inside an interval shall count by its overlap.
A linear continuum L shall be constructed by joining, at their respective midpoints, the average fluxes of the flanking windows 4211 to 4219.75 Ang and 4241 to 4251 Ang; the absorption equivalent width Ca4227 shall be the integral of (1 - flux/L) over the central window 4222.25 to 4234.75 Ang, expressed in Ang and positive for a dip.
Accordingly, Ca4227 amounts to 0.9 Ang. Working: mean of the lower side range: 11.6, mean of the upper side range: 11.9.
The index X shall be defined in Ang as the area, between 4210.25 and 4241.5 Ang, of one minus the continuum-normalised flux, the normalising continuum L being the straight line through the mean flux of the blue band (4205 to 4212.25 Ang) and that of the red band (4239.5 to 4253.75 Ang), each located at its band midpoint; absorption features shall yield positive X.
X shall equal 0.9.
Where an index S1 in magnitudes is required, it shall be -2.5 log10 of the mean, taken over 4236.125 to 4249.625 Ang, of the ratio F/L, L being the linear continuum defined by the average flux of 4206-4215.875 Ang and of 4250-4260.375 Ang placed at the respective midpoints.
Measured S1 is -0.07 mag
